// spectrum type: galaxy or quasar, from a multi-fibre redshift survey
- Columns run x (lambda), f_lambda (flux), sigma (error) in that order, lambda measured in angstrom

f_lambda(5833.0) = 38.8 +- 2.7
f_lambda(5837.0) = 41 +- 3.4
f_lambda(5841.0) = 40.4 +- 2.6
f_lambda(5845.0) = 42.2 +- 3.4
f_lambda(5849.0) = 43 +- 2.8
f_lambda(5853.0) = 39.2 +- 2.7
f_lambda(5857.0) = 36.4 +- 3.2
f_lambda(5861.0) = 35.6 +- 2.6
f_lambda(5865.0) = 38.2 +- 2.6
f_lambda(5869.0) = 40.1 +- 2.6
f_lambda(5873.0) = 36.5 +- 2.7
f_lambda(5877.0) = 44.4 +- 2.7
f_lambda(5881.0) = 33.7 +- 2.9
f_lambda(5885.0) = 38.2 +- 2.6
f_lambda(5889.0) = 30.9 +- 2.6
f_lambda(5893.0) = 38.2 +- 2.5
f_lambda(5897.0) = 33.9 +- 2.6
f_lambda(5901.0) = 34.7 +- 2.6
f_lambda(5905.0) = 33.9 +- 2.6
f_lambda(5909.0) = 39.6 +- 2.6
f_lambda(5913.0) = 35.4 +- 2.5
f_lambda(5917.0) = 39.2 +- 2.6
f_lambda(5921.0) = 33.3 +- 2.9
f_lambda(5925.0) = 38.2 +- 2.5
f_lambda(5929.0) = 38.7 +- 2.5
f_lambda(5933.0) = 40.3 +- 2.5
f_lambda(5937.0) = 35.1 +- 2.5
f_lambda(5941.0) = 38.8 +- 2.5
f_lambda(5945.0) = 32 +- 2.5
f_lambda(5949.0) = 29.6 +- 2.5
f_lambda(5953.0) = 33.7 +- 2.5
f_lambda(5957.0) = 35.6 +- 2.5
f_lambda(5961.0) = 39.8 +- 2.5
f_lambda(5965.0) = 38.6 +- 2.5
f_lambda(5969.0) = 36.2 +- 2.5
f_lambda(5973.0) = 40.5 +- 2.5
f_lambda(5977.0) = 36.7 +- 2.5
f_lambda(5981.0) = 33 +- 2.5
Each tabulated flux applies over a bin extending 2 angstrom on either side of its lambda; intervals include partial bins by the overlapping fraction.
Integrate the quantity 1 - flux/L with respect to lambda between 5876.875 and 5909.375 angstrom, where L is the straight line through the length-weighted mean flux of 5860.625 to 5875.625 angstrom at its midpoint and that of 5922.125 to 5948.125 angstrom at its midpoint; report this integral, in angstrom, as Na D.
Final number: 1.6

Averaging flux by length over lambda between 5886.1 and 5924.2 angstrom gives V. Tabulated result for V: 35.6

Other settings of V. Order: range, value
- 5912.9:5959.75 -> 35.9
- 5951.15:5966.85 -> 36.9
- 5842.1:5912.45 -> 37.6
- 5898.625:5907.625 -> 34.7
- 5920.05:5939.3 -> 37.4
